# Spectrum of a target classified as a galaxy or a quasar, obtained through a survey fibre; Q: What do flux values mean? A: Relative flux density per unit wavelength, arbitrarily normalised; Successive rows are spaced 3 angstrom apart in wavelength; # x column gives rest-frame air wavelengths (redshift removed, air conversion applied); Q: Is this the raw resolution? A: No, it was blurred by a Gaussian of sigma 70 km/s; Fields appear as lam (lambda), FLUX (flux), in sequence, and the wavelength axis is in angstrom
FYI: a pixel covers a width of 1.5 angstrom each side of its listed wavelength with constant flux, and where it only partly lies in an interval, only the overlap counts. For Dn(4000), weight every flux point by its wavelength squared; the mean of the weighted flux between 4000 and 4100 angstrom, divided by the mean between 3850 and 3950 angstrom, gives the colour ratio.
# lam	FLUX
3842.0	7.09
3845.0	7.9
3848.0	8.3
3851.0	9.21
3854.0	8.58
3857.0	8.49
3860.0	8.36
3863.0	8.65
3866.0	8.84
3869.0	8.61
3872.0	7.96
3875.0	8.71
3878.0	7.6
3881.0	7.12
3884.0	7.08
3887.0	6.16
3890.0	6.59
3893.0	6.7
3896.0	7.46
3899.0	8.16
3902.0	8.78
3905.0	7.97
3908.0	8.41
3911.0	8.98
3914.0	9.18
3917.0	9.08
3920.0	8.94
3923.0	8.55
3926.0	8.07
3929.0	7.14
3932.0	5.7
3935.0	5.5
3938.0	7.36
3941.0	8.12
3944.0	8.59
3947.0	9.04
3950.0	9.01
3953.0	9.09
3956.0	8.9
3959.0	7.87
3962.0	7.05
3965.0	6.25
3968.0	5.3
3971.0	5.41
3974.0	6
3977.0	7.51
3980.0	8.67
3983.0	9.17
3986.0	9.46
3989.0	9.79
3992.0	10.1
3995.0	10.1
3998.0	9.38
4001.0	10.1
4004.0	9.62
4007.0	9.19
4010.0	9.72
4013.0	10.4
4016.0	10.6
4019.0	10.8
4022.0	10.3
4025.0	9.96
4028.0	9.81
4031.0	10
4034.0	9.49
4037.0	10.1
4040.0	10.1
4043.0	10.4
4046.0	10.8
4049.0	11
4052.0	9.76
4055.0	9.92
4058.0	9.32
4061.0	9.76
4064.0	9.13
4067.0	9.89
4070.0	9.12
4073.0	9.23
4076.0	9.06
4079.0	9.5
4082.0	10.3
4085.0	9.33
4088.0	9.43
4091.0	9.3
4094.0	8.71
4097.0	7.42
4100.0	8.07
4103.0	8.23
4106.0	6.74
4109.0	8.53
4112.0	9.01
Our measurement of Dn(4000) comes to 1.31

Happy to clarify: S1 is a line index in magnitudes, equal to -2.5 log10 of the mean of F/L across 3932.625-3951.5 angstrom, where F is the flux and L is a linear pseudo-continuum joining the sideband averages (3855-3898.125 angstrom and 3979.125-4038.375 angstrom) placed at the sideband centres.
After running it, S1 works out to 0.13 mag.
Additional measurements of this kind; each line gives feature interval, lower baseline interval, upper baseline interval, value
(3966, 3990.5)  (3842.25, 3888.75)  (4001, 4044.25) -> 0.237 mag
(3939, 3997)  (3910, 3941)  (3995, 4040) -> 0.082 mag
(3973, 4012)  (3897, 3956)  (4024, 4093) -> -0.024 mag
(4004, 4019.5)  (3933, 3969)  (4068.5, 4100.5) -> -0.206 mag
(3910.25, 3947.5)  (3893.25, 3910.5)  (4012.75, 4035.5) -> 0.074 mag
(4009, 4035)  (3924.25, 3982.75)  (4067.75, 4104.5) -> -0.225 mag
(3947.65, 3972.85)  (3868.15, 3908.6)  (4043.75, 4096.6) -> 0.137 mag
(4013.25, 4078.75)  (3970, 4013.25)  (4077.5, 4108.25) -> -0.128 mag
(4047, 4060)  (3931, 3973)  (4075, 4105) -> -0.180 mag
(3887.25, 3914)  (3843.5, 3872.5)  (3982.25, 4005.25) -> 0.133 mag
